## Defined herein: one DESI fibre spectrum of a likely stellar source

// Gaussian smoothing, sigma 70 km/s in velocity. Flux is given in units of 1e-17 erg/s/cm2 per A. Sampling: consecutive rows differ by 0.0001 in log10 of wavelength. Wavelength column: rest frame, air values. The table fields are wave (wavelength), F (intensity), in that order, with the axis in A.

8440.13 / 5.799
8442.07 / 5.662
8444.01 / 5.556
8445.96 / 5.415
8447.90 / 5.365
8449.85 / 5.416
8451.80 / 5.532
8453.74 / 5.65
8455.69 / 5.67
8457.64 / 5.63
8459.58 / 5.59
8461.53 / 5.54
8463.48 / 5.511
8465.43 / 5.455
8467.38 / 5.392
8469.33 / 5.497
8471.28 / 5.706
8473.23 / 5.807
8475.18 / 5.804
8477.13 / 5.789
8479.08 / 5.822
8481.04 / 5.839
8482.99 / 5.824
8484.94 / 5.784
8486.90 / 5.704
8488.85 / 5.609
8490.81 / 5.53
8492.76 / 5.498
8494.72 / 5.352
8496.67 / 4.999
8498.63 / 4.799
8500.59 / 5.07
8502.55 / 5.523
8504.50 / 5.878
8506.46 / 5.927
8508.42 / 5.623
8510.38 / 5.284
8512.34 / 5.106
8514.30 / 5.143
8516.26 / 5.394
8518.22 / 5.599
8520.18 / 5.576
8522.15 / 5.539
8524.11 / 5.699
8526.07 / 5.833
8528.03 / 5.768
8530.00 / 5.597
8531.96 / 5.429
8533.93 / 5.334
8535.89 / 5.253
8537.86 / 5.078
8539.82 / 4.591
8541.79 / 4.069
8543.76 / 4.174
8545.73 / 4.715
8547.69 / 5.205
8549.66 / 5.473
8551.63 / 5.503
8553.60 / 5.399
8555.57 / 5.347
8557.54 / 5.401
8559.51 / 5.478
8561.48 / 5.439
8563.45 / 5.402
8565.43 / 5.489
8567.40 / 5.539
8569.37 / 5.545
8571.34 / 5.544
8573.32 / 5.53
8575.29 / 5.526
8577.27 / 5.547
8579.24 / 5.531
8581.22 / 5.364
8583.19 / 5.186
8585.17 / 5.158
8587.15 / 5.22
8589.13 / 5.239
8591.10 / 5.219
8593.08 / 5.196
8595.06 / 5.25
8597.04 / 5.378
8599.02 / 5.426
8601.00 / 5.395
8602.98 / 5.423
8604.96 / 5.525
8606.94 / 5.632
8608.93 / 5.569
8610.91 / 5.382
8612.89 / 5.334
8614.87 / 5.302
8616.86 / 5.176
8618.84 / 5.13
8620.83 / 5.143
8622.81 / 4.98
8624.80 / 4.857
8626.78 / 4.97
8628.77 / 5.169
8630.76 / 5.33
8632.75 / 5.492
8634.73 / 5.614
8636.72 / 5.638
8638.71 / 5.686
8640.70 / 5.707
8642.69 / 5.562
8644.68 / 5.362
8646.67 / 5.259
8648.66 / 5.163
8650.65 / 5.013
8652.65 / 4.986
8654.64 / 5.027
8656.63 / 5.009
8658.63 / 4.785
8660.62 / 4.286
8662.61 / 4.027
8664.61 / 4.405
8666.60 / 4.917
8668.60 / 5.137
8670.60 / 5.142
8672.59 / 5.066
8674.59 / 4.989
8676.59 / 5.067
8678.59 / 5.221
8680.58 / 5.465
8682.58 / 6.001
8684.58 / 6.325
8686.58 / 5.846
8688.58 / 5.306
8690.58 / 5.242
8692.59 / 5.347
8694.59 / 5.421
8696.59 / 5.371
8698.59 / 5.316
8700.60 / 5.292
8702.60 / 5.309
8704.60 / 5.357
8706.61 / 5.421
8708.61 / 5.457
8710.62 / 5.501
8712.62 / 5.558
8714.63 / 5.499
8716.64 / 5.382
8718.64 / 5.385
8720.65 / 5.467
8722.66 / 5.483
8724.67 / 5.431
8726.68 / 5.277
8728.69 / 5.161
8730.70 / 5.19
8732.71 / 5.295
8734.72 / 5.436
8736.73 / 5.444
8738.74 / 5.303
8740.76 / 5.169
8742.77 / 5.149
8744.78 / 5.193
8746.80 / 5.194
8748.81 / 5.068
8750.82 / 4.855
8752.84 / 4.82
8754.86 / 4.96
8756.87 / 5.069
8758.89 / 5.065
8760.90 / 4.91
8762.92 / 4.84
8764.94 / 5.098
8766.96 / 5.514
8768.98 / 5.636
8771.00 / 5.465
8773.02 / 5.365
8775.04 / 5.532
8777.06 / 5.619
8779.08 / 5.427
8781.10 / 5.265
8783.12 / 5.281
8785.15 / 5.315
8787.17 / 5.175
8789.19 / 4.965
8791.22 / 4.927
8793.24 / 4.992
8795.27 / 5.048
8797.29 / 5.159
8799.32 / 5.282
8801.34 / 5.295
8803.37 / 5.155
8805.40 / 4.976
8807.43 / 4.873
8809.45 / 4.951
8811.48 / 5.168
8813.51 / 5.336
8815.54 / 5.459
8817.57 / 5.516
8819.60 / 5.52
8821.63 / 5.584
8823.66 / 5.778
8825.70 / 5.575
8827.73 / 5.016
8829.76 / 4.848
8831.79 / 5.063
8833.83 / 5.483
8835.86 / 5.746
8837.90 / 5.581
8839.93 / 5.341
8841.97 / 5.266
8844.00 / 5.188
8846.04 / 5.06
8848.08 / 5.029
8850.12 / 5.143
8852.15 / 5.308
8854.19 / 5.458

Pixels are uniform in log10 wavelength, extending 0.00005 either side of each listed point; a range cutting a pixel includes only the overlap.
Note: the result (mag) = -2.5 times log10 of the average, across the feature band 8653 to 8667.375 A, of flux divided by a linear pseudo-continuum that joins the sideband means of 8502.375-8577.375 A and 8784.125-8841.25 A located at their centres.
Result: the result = 0.15 mag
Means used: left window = 5.37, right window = 5.25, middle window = 4.65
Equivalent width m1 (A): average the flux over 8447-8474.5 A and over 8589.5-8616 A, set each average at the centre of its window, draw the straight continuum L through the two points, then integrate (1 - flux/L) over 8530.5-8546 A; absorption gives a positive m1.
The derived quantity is 1.71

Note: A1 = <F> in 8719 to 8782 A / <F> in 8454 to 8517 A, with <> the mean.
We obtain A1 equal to 0.95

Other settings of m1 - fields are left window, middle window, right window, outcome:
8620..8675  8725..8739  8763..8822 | -0.31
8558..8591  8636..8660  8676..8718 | 0.88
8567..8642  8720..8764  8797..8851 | 1.16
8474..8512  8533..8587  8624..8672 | 1.07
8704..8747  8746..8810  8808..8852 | 2.07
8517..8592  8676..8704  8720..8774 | -1.18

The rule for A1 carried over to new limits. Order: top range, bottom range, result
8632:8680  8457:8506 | 0.92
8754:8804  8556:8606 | 0.97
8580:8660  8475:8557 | 0.98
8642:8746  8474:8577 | 0.97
